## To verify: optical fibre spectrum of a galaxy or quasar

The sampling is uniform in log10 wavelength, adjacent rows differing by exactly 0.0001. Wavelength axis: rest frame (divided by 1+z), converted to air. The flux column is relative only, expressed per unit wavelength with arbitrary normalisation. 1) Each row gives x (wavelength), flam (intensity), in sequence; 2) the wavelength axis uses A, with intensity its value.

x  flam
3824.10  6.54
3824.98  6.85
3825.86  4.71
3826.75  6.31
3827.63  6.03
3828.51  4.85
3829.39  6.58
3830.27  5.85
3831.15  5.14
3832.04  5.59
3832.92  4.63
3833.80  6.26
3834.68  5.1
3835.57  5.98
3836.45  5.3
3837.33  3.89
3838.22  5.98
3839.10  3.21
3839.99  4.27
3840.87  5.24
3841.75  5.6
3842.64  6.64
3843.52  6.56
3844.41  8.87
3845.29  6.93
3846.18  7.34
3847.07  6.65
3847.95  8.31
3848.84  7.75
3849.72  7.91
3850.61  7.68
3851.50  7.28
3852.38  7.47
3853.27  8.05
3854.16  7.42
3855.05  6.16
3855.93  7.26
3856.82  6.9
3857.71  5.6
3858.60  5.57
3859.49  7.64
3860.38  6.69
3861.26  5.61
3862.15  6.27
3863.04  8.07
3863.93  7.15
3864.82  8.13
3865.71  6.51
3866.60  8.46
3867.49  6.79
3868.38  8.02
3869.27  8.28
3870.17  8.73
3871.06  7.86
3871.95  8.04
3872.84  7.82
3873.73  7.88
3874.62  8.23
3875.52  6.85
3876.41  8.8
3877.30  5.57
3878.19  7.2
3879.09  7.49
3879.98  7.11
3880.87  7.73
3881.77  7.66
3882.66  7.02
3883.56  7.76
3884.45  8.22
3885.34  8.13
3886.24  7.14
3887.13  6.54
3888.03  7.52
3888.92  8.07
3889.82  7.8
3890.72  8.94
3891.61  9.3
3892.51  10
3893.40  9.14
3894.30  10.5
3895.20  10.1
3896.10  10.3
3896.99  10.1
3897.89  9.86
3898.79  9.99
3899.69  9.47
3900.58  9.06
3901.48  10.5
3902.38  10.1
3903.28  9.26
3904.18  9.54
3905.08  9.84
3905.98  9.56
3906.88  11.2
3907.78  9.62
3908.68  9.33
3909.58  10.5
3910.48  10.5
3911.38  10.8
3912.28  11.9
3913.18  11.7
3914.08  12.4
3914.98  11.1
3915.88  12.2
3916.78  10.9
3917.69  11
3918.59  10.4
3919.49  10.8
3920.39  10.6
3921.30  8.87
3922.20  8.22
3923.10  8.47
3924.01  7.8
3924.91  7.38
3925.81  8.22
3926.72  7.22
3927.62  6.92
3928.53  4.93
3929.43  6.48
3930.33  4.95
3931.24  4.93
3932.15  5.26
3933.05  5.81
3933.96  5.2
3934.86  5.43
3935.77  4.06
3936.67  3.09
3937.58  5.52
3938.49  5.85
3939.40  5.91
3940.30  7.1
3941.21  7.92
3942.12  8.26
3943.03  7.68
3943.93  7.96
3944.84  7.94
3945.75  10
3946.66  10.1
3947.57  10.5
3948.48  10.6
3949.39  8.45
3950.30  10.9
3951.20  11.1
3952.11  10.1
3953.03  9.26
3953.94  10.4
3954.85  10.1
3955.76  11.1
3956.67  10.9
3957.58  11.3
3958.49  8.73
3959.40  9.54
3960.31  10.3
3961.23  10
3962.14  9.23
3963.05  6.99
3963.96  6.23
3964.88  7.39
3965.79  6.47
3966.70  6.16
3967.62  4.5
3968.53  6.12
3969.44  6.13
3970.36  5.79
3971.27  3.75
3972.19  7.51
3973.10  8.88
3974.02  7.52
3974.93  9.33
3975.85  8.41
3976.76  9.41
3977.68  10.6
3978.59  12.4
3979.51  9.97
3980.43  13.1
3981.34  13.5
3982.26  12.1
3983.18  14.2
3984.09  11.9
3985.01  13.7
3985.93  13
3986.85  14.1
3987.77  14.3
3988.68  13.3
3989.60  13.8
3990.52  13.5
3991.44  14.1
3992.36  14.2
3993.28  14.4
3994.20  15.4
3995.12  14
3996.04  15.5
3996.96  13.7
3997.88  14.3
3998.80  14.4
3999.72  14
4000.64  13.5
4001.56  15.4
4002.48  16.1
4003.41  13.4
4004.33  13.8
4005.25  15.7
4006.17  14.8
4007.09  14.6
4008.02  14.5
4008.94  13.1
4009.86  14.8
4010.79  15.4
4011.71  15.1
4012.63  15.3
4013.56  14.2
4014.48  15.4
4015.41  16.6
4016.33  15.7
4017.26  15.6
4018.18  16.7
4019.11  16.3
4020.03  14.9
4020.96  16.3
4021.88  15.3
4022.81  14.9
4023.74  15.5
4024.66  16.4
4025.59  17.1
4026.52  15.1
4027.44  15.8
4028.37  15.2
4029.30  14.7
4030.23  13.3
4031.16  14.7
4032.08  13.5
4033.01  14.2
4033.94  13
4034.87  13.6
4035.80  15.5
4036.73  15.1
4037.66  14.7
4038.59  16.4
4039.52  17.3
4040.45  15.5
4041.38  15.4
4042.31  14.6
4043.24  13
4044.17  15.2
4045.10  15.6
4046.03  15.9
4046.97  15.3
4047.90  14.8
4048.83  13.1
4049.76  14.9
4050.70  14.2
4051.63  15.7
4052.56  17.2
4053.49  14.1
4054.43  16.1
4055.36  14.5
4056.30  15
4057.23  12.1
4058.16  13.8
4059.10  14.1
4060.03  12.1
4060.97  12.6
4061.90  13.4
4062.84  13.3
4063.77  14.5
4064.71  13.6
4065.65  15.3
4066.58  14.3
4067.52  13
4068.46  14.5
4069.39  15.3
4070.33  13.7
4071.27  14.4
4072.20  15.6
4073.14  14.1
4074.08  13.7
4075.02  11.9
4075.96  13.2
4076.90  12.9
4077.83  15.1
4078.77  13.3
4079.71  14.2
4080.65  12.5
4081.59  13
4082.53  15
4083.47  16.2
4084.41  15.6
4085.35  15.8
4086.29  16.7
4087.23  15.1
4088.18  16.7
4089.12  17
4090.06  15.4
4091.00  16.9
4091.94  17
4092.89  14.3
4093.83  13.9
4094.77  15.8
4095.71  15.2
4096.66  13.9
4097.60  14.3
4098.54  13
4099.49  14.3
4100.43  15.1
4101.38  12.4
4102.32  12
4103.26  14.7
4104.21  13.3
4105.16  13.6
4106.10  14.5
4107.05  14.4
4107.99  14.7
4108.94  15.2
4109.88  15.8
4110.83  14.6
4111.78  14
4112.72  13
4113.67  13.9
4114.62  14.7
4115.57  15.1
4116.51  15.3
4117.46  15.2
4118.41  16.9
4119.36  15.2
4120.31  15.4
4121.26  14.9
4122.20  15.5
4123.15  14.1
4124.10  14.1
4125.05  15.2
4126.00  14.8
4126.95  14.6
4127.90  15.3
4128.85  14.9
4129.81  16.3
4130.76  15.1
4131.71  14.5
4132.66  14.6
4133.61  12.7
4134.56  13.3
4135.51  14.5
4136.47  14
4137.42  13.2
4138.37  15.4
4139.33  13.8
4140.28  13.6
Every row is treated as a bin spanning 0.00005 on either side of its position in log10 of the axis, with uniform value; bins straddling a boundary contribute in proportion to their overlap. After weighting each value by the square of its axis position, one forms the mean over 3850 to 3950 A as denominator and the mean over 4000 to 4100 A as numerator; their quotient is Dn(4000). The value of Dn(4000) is 1.9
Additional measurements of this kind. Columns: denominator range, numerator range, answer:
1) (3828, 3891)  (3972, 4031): 2.16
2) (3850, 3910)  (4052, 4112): 1.95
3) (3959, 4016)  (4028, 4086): 1.25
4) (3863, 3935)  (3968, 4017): 1.57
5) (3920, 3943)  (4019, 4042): 2.42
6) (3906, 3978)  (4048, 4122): 1.85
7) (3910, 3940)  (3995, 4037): 1.95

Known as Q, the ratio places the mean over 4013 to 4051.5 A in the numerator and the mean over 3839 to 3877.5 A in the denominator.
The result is 2.1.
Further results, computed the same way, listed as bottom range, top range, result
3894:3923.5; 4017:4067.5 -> 1.44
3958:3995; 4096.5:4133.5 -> 1.42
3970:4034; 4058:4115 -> 1.05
